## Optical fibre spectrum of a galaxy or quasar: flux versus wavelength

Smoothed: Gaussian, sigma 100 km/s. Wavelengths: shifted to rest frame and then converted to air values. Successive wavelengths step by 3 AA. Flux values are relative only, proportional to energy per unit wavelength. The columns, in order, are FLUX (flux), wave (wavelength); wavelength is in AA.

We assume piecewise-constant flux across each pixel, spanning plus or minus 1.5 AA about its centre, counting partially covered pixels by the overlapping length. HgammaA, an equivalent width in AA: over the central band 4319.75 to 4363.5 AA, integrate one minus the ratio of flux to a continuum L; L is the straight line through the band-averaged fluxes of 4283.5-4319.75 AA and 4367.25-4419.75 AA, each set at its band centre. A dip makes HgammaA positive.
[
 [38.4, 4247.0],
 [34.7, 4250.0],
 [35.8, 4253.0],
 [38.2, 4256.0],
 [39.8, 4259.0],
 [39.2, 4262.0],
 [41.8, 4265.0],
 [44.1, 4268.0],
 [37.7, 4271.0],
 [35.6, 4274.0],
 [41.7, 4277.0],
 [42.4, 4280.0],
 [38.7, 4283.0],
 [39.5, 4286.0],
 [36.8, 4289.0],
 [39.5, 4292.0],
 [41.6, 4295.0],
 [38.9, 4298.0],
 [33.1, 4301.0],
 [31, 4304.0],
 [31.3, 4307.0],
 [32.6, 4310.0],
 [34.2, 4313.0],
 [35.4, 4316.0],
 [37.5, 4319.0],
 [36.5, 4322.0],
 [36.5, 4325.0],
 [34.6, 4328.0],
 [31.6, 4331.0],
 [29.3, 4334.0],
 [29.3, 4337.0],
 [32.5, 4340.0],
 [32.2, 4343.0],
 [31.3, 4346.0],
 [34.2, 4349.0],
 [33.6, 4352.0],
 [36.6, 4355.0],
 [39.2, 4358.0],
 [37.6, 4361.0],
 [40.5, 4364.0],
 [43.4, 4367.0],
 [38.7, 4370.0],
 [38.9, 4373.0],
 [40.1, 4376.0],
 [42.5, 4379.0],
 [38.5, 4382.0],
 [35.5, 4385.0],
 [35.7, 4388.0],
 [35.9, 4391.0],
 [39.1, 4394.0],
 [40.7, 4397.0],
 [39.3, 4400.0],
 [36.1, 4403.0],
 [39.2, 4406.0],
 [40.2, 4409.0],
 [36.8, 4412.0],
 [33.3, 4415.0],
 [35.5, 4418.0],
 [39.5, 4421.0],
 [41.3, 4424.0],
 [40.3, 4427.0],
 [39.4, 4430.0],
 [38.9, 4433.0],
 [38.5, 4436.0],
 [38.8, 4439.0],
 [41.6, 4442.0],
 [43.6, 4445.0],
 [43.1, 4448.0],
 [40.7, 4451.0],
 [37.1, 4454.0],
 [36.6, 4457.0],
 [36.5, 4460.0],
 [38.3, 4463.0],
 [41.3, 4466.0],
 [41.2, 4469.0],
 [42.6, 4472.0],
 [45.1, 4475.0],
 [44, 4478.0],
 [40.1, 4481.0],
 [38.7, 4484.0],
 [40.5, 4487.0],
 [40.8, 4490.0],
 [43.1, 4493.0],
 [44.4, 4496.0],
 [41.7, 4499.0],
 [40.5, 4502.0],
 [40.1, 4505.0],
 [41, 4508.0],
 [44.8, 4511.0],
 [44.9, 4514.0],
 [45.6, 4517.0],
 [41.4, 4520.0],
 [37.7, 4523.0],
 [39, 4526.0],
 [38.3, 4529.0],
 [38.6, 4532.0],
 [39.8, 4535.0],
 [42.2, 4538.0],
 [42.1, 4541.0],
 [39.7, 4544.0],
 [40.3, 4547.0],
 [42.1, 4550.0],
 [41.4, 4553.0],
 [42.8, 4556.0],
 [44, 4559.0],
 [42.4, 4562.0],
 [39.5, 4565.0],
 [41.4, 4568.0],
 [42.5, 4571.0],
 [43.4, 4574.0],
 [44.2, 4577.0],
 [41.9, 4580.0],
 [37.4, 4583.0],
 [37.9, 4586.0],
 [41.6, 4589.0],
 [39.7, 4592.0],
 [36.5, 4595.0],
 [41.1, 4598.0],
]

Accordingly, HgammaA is 3.3 AA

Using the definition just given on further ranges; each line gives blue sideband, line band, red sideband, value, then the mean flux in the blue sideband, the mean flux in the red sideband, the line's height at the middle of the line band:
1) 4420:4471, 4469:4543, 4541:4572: -1.3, 39.8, 41.6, 40.8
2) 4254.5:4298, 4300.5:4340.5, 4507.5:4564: 6.8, 39.7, 41.5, 40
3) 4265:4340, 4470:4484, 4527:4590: -1.0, 36.3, 41.1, 39.6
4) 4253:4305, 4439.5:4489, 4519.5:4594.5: -0.7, 38.8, 40.8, 40.1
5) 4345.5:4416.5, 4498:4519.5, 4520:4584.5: -1.3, 37.9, 41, 40.2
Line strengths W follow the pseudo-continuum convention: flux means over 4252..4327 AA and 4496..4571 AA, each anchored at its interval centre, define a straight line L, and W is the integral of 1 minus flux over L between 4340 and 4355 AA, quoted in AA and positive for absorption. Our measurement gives 2.1 AA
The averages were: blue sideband 37.6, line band 33.2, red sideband 41.4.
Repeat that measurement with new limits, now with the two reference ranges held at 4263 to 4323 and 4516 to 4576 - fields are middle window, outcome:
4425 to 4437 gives 0.0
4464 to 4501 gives -1.5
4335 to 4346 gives 2.0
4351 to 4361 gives 0.4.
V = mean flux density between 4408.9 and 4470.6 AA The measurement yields 39.1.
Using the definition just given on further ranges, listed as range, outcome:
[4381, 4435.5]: 38.1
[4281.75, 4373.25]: 35.6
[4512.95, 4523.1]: 42.9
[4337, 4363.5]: 34.6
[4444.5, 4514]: 41.2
